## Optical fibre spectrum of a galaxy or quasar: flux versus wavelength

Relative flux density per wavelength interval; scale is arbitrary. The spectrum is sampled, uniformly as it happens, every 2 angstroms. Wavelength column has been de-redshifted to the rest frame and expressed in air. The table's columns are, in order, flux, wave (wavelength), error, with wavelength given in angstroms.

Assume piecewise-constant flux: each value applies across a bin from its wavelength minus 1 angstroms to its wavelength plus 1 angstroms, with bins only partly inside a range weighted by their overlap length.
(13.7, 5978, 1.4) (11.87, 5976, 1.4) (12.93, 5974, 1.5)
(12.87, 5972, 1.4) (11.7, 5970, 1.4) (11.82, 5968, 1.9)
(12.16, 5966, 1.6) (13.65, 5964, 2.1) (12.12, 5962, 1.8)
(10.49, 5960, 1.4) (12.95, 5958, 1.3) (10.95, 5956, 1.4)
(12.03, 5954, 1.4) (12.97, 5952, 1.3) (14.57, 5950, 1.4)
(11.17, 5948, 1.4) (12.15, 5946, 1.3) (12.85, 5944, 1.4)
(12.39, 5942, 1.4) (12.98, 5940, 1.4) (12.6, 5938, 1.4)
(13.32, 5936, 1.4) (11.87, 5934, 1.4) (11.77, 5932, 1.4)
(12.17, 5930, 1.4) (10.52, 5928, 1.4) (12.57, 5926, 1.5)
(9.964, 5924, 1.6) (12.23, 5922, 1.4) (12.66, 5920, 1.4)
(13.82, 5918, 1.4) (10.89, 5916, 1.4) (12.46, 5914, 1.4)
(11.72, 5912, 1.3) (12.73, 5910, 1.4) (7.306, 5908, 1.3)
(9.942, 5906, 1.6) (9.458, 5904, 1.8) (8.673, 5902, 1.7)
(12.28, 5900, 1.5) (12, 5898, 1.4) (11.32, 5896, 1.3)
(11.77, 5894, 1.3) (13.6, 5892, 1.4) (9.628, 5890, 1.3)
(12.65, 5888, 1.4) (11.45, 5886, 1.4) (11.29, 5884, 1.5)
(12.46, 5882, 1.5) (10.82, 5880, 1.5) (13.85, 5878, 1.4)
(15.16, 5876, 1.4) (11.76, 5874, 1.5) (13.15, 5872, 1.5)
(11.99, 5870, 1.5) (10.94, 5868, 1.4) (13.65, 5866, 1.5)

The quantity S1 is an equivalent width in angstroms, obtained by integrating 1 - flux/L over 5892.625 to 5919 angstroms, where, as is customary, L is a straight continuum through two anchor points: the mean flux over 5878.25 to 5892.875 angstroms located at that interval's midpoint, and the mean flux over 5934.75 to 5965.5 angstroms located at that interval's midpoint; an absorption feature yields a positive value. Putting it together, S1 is 1.9 angstroms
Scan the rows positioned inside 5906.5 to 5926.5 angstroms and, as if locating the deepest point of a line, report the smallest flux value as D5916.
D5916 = 7.306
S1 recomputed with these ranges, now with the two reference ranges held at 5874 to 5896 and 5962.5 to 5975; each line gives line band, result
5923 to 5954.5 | 0.38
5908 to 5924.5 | 0.64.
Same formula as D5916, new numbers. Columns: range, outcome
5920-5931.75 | 9.964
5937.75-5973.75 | 10.49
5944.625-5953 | 11.17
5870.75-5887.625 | 10.82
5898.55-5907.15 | 8.673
